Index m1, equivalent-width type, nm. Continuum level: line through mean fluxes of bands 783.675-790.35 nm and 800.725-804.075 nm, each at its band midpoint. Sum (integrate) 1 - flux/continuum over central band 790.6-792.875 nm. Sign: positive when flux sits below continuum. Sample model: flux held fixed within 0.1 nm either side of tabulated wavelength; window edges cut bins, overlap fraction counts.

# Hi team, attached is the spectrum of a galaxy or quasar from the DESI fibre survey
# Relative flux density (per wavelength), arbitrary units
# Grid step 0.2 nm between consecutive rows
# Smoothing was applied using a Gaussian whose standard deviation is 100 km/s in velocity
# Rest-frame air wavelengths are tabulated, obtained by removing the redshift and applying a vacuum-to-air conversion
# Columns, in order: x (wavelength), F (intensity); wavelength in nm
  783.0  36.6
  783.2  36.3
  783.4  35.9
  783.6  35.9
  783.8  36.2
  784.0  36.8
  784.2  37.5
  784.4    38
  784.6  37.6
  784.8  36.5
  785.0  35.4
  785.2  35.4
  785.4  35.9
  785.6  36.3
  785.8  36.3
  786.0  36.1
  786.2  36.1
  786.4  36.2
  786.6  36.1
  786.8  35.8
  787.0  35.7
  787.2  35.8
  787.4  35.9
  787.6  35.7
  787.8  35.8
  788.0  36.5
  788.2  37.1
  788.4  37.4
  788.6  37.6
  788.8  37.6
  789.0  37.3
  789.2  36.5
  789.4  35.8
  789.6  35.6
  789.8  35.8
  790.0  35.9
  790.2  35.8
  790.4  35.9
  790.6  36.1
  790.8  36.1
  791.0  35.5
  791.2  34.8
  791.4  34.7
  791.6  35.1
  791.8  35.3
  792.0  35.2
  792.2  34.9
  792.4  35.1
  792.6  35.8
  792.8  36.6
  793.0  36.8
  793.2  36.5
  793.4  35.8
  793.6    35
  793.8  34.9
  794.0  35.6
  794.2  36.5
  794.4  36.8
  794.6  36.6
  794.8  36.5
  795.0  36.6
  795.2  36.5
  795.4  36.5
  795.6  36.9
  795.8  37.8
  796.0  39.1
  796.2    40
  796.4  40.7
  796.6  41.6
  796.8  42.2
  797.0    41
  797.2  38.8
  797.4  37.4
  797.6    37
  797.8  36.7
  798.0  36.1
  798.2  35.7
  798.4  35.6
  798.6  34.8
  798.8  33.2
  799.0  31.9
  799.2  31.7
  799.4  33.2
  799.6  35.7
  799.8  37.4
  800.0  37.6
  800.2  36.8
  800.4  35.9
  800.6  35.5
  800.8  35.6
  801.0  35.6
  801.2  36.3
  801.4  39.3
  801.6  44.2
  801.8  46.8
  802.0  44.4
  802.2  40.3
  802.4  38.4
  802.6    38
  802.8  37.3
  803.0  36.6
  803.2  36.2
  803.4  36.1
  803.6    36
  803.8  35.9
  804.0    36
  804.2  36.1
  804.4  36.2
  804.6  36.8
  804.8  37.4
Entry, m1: 0.099 nm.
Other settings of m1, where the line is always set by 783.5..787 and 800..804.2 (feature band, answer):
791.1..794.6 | 0.14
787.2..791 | 0.04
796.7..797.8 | -0.04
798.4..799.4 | 0.12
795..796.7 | -0.05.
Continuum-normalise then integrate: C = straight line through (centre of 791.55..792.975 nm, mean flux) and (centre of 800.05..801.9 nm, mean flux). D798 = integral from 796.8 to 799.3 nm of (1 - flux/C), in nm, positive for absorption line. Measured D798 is 0.090 nm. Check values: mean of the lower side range 35.5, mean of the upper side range 38.4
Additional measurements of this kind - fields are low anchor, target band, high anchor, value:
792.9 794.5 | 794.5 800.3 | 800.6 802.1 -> 0.14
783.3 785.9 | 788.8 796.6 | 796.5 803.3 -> 0.13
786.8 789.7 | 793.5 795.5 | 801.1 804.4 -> 0.06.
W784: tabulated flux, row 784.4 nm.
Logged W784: 38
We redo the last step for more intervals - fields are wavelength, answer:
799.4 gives 33.2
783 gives 36.6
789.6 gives 35.6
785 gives 35.4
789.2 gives 36.5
